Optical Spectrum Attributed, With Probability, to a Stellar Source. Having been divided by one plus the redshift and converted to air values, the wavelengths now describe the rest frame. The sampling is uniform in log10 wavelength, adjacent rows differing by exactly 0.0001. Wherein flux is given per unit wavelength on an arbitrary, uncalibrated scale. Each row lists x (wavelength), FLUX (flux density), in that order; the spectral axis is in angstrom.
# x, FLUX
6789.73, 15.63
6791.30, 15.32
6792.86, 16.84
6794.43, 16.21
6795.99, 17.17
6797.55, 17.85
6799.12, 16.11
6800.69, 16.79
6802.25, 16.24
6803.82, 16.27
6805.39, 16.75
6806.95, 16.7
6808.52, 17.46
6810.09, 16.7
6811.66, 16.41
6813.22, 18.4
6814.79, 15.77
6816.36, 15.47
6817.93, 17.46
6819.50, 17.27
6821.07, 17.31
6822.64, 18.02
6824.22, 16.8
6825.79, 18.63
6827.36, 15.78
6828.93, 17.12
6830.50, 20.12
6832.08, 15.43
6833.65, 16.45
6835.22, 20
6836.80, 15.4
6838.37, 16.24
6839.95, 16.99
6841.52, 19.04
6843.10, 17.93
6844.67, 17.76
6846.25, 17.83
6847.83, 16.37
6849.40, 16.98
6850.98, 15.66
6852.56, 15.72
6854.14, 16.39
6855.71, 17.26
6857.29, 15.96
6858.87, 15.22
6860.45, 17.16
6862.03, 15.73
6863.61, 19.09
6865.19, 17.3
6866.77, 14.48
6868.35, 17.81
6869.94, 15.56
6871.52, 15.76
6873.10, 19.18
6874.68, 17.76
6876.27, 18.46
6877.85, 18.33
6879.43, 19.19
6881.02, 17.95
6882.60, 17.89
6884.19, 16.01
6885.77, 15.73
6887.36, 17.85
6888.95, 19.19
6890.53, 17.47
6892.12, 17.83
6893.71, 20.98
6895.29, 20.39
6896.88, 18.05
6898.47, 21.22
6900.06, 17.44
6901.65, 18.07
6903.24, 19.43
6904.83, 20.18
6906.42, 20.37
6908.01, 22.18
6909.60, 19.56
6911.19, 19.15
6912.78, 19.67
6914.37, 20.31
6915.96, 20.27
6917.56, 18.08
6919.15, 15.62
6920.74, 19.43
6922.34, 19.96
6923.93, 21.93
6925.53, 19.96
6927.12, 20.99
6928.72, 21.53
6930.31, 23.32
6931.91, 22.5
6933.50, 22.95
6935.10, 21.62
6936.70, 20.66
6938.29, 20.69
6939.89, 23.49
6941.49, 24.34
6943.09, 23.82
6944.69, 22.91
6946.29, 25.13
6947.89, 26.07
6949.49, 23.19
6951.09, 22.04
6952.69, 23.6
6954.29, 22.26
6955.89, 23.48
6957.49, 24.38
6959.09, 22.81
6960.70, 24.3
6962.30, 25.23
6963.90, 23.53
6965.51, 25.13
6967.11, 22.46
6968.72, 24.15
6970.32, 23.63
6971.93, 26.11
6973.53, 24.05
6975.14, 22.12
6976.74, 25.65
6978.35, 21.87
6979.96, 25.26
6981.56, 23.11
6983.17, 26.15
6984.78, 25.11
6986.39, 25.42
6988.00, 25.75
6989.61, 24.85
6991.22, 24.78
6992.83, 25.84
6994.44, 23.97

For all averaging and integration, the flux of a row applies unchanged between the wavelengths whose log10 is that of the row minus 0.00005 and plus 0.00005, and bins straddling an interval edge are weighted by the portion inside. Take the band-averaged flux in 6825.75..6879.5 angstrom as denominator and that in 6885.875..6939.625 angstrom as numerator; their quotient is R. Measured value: 1.2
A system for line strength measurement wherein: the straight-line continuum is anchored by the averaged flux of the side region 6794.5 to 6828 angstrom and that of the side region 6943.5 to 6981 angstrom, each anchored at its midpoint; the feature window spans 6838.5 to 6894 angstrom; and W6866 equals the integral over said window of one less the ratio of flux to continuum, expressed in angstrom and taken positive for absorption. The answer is 6.21 angstrom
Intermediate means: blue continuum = 16.9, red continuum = 23.9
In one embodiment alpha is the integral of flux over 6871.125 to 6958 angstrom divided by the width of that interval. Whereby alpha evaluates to 20.4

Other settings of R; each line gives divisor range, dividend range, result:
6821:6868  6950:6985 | 1.41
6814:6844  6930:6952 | 1.34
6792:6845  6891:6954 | 1.23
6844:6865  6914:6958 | 1.31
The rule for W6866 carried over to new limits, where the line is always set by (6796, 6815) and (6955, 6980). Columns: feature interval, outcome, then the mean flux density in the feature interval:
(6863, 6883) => 2.3 angstrom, 17.6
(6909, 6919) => 1.1 angstrom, 19.3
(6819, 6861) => 2.9 angstrom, 17.1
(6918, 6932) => 1.1 angstrom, 20.4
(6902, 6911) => 0.5 angstrom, 20.2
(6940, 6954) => -0.5 angstrom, 23.8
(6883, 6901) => 2.0 angstrom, 18.4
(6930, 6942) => 0.1 angstrom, 22.4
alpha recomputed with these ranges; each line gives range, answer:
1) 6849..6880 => 16.9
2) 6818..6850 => 17.4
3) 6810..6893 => 17.2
